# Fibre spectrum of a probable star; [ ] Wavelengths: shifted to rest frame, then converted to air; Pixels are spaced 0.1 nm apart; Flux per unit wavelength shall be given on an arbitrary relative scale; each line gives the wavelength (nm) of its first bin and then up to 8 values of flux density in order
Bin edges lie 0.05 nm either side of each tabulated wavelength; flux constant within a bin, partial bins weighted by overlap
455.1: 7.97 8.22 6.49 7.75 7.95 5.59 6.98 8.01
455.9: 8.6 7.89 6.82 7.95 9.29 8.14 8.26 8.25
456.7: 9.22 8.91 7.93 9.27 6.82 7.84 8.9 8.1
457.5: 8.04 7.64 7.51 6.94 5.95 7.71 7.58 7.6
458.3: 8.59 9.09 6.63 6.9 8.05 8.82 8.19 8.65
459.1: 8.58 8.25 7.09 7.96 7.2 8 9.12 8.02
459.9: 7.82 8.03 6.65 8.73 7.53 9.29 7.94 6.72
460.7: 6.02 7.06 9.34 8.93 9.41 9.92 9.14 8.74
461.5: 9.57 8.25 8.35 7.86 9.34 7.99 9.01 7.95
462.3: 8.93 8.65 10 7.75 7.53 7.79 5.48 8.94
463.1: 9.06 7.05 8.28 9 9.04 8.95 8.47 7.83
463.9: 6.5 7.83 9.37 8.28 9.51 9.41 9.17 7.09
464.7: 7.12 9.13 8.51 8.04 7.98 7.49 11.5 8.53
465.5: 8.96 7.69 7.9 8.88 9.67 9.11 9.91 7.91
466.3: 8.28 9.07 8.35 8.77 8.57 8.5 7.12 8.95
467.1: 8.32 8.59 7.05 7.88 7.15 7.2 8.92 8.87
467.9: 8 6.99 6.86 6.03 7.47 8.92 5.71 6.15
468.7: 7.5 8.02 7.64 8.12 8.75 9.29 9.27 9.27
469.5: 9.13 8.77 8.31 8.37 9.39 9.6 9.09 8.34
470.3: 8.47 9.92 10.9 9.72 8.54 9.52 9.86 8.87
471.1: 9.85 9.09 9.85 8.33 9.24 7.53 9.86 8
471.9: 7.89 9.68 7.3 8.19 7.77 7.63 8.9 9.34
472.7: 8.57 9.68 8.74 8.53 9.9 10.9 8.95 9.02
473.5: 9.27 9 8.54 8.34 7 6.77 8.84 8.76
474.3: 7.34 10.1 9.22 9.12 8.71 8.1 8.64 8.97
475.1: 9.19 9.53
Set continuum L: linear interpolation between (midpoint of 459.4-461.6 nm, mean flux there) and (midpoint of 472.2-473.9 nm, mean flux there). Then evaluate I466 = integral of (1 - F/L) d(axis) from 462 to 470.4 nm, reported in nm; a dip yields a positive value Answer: 0.19 nm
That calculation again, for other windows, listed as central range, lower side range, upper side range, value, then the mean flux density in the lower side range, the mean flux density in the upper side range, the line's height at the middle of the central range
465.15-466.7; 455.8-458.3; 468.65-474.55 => -0.055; 7.98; 8.82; 8.49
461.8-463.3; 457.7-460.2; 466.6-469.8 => -0.066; 7.82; 8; 7.89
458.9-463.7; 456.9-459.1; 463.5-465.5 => -0.055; 7.87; 8.49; 8.18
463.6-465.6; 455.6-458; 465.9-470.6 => -0.059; 7.91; 8.35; 8.21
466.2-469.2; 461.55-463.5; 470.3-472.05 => 0.323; 8.29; 9.19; 8.83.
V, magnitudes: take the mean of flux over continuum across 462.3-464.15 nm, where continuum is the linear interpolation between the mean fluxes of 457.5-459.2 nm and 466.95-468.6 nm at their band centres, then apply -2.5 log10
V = -0.068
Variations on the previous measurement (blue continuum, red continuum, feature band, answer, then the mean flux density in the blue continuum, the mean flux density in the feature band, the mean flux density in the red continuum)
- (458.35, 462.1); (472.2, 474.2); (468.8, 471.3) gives -0.061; 8.2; 9.08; 8.71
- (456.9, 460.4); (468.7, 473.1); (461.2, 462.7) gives -0.068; 7.9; 8.68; 8.86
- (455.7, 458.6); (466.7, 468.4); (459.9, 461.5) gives -0.049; 7.95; 8.26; 7.8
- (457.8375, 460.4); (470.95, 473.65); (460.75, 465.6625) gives -0.037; 7.89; 8.48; 8.88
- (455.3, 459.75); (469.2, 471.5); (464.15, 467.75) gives 0.037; 7.91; 8.46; 9.21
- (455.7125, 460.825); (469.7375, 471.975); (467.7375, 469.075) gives 0.190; 7.92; 7.45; 9.1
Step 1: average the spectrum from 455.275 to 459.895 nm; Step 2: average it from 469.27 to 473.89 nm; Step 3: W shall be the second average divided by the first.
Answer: 1.1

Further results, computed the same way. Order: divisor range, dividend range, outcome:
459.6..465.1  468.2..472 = 1.05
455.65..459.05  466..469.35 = 1.01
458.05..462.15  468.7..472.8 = 1.08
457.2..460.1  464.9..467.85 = 1.07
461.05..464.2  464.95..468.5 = 0.97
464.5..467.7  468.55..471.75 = 1.06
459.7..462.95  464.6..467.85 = 1.02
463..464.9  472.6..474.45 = 1.05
